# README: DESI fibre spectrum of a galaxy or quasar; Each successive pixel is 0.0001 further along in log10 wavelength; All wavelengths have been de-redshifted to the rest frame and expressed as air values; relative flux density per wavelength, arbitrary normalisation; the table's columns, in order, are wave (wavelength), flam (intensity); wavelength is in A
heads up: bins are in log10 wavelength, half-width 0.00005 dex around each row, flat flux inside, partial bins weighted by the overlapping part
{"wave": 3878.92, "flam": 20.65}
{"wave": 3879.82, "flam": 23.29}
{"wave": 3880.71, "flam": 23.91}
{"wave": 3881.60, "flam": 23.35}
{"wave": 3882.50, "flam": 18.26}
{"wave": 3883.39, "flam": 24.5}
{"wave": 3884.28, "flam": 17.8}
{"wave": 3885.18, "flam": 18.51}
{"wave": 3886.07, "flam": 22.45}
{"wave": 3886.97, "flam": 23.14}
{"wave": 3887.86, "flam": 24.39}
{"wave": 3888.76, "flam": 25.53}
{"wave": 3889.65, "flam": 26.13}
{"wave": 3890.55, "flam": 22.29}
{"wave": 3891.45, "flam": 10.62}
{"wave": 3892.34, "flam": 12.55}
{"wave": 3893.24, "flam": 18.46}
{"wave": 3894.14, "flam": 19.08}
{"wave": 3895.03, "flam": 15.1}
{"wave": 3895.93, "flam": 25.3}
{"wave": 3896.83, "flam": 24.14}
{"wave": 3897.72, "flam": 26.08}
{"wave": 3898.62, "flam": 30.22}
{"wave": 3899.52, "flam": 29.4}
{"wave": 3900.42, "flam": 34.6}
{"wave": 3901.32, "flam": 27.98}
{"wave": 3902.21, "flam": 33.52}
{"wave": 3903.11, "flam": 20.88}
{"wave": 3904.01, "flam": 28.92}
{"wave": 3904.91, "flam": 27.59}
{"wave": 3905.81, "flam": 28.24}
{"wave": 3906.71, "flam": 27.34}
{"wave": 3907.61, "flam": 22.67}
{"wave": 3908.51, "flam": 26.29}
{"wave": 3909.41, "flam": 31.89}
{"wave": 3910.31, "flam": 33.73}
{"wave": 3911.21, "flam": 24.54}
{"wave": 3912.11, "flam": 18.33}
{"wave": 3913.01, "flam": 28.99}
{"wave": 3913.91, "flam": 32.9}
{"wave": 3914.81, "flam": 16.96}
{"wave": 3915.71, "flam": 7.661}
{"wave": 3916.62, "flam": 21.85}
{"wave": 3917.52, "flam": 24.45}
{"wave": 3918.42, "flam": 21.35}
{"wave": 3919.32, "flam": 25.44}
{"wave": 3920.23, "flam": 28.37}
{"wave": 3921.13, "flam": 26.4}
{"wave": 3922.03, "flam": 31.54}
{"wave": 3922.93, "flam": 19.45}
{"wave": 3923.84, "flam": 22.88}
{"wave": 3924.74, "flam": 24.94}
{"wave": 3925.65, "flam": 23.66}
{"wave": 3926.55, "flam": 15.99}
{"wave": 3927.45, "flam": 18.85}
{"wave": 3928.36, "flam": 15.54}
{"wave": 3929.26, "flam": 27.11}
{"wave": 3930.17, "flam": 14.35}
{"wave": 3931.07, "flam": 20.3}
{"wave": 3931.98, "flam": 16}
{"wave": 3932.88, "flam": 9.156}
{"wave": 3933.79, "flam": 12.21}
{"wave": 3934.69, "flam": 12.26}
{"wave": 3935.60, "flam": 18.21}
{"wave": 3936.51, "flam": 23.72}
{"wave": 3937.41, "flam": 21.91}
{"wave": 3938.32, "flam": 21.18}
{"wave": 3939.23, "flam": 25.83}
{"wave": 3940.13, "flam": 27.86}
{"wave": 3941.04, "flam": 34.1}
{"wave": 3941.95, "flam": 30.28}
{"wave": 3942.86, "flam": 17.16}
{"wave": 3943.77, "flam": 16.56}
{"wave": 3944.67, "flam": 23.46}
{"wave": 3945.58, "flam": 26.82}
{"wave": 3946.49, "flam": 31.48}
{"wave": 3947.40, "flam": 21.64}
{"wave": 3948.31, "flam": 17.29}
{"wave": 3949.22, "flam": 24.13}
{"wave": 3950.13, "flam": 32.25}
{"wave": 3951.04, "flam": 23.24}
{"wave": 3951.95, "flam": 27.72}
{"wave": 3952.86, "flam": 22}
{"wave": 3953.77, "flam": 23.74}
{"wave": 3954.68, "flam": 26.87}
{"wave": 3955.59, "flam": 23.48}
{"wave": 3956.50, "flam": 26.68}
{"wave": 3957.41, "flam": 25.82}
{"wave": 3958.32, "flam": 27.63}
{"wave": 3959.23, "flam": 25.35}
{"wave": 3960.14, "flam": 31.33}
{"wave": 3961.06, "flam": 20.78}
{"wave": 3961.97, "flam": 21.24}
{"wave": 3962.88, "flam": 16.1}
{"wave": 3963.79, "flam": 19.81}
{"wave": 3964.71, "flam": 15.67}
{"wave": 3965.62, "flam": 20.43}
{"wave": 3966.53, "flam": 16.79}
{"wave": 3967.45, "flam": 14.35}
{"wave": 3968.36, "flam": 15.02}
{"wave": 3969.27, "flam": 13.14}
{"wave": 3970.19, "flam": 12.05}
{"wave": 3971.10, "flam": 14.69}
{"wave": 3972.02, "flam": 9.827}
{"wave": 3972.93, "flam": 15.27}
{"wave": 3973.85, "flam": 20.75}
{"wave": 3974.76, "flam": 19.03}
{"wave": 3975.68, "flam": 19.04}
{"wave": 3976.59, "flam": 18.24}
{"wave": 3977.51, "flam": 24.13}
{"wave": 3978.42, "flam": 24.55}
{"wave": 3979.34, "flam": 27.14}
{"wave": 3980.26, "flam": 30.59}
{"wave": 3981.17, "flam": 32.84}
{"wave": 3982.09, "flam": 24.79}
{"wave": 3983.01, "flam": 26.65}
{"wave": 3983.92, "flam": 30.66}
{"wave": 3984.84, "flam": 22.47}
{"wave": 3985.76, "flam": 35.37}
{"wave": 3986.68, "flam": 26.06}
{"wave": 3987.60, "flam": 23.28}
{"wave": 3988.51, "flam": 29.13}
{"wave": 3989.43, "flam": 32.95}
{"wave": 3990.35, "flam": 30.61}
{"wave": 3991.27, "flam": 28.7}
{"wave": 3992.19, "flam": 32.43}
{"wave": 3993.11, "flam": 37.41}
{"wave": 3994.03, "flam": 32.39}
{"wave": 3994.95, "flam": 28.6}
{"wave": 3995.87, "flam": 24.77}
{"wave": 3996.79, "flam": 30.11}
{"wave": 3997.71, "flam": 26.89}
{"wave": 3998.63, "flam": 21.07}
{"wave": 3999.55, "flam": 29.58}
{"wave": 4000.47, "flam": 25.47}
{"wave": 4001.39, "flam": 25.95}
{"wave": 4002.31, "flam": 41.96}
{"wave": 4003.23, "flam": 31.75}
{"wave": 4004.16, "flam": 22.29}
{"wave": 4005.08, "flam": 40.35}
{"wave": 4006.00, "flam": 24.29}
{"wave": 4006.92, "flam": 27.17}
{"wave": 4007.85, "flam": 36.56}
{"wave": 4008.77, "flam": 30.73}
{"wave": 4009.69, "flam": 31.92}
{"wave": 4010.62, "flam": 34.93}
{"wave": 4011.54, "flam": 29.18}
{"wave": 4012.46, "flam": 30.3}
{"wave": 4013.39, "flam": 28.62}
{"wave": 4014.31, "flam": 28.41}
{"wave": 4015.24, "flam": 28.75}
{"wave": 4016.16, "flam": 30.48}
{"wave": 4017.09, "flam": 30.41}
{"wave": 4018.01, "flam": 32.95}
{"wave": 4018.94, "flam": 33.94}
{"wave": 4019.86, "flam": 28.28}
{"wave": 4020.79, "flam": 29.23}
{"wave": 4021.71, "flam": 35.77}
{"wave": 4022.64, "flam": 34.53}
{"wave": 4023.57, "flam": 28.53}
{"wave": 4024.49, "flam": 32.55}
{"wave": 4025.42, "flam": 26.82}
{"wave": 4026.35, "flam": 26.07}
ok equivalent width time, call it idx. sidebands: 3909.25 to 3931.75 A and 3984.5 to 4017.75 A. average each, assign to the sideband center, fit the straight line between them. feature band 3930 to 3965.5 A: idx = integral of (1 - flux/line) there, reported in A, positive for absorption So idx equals 3.9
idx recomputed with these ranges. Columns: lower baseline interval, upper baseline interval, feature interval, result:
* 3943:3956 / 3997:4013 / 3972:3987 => 1.7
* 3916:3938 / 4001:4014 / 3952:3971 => 3.0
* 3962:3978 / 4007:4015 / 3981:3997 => -4.1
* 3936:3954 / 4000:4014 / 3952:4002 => 6.6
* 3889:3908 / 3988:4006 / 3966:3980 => 5.3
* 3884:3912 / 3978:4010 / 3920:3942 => 3.9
